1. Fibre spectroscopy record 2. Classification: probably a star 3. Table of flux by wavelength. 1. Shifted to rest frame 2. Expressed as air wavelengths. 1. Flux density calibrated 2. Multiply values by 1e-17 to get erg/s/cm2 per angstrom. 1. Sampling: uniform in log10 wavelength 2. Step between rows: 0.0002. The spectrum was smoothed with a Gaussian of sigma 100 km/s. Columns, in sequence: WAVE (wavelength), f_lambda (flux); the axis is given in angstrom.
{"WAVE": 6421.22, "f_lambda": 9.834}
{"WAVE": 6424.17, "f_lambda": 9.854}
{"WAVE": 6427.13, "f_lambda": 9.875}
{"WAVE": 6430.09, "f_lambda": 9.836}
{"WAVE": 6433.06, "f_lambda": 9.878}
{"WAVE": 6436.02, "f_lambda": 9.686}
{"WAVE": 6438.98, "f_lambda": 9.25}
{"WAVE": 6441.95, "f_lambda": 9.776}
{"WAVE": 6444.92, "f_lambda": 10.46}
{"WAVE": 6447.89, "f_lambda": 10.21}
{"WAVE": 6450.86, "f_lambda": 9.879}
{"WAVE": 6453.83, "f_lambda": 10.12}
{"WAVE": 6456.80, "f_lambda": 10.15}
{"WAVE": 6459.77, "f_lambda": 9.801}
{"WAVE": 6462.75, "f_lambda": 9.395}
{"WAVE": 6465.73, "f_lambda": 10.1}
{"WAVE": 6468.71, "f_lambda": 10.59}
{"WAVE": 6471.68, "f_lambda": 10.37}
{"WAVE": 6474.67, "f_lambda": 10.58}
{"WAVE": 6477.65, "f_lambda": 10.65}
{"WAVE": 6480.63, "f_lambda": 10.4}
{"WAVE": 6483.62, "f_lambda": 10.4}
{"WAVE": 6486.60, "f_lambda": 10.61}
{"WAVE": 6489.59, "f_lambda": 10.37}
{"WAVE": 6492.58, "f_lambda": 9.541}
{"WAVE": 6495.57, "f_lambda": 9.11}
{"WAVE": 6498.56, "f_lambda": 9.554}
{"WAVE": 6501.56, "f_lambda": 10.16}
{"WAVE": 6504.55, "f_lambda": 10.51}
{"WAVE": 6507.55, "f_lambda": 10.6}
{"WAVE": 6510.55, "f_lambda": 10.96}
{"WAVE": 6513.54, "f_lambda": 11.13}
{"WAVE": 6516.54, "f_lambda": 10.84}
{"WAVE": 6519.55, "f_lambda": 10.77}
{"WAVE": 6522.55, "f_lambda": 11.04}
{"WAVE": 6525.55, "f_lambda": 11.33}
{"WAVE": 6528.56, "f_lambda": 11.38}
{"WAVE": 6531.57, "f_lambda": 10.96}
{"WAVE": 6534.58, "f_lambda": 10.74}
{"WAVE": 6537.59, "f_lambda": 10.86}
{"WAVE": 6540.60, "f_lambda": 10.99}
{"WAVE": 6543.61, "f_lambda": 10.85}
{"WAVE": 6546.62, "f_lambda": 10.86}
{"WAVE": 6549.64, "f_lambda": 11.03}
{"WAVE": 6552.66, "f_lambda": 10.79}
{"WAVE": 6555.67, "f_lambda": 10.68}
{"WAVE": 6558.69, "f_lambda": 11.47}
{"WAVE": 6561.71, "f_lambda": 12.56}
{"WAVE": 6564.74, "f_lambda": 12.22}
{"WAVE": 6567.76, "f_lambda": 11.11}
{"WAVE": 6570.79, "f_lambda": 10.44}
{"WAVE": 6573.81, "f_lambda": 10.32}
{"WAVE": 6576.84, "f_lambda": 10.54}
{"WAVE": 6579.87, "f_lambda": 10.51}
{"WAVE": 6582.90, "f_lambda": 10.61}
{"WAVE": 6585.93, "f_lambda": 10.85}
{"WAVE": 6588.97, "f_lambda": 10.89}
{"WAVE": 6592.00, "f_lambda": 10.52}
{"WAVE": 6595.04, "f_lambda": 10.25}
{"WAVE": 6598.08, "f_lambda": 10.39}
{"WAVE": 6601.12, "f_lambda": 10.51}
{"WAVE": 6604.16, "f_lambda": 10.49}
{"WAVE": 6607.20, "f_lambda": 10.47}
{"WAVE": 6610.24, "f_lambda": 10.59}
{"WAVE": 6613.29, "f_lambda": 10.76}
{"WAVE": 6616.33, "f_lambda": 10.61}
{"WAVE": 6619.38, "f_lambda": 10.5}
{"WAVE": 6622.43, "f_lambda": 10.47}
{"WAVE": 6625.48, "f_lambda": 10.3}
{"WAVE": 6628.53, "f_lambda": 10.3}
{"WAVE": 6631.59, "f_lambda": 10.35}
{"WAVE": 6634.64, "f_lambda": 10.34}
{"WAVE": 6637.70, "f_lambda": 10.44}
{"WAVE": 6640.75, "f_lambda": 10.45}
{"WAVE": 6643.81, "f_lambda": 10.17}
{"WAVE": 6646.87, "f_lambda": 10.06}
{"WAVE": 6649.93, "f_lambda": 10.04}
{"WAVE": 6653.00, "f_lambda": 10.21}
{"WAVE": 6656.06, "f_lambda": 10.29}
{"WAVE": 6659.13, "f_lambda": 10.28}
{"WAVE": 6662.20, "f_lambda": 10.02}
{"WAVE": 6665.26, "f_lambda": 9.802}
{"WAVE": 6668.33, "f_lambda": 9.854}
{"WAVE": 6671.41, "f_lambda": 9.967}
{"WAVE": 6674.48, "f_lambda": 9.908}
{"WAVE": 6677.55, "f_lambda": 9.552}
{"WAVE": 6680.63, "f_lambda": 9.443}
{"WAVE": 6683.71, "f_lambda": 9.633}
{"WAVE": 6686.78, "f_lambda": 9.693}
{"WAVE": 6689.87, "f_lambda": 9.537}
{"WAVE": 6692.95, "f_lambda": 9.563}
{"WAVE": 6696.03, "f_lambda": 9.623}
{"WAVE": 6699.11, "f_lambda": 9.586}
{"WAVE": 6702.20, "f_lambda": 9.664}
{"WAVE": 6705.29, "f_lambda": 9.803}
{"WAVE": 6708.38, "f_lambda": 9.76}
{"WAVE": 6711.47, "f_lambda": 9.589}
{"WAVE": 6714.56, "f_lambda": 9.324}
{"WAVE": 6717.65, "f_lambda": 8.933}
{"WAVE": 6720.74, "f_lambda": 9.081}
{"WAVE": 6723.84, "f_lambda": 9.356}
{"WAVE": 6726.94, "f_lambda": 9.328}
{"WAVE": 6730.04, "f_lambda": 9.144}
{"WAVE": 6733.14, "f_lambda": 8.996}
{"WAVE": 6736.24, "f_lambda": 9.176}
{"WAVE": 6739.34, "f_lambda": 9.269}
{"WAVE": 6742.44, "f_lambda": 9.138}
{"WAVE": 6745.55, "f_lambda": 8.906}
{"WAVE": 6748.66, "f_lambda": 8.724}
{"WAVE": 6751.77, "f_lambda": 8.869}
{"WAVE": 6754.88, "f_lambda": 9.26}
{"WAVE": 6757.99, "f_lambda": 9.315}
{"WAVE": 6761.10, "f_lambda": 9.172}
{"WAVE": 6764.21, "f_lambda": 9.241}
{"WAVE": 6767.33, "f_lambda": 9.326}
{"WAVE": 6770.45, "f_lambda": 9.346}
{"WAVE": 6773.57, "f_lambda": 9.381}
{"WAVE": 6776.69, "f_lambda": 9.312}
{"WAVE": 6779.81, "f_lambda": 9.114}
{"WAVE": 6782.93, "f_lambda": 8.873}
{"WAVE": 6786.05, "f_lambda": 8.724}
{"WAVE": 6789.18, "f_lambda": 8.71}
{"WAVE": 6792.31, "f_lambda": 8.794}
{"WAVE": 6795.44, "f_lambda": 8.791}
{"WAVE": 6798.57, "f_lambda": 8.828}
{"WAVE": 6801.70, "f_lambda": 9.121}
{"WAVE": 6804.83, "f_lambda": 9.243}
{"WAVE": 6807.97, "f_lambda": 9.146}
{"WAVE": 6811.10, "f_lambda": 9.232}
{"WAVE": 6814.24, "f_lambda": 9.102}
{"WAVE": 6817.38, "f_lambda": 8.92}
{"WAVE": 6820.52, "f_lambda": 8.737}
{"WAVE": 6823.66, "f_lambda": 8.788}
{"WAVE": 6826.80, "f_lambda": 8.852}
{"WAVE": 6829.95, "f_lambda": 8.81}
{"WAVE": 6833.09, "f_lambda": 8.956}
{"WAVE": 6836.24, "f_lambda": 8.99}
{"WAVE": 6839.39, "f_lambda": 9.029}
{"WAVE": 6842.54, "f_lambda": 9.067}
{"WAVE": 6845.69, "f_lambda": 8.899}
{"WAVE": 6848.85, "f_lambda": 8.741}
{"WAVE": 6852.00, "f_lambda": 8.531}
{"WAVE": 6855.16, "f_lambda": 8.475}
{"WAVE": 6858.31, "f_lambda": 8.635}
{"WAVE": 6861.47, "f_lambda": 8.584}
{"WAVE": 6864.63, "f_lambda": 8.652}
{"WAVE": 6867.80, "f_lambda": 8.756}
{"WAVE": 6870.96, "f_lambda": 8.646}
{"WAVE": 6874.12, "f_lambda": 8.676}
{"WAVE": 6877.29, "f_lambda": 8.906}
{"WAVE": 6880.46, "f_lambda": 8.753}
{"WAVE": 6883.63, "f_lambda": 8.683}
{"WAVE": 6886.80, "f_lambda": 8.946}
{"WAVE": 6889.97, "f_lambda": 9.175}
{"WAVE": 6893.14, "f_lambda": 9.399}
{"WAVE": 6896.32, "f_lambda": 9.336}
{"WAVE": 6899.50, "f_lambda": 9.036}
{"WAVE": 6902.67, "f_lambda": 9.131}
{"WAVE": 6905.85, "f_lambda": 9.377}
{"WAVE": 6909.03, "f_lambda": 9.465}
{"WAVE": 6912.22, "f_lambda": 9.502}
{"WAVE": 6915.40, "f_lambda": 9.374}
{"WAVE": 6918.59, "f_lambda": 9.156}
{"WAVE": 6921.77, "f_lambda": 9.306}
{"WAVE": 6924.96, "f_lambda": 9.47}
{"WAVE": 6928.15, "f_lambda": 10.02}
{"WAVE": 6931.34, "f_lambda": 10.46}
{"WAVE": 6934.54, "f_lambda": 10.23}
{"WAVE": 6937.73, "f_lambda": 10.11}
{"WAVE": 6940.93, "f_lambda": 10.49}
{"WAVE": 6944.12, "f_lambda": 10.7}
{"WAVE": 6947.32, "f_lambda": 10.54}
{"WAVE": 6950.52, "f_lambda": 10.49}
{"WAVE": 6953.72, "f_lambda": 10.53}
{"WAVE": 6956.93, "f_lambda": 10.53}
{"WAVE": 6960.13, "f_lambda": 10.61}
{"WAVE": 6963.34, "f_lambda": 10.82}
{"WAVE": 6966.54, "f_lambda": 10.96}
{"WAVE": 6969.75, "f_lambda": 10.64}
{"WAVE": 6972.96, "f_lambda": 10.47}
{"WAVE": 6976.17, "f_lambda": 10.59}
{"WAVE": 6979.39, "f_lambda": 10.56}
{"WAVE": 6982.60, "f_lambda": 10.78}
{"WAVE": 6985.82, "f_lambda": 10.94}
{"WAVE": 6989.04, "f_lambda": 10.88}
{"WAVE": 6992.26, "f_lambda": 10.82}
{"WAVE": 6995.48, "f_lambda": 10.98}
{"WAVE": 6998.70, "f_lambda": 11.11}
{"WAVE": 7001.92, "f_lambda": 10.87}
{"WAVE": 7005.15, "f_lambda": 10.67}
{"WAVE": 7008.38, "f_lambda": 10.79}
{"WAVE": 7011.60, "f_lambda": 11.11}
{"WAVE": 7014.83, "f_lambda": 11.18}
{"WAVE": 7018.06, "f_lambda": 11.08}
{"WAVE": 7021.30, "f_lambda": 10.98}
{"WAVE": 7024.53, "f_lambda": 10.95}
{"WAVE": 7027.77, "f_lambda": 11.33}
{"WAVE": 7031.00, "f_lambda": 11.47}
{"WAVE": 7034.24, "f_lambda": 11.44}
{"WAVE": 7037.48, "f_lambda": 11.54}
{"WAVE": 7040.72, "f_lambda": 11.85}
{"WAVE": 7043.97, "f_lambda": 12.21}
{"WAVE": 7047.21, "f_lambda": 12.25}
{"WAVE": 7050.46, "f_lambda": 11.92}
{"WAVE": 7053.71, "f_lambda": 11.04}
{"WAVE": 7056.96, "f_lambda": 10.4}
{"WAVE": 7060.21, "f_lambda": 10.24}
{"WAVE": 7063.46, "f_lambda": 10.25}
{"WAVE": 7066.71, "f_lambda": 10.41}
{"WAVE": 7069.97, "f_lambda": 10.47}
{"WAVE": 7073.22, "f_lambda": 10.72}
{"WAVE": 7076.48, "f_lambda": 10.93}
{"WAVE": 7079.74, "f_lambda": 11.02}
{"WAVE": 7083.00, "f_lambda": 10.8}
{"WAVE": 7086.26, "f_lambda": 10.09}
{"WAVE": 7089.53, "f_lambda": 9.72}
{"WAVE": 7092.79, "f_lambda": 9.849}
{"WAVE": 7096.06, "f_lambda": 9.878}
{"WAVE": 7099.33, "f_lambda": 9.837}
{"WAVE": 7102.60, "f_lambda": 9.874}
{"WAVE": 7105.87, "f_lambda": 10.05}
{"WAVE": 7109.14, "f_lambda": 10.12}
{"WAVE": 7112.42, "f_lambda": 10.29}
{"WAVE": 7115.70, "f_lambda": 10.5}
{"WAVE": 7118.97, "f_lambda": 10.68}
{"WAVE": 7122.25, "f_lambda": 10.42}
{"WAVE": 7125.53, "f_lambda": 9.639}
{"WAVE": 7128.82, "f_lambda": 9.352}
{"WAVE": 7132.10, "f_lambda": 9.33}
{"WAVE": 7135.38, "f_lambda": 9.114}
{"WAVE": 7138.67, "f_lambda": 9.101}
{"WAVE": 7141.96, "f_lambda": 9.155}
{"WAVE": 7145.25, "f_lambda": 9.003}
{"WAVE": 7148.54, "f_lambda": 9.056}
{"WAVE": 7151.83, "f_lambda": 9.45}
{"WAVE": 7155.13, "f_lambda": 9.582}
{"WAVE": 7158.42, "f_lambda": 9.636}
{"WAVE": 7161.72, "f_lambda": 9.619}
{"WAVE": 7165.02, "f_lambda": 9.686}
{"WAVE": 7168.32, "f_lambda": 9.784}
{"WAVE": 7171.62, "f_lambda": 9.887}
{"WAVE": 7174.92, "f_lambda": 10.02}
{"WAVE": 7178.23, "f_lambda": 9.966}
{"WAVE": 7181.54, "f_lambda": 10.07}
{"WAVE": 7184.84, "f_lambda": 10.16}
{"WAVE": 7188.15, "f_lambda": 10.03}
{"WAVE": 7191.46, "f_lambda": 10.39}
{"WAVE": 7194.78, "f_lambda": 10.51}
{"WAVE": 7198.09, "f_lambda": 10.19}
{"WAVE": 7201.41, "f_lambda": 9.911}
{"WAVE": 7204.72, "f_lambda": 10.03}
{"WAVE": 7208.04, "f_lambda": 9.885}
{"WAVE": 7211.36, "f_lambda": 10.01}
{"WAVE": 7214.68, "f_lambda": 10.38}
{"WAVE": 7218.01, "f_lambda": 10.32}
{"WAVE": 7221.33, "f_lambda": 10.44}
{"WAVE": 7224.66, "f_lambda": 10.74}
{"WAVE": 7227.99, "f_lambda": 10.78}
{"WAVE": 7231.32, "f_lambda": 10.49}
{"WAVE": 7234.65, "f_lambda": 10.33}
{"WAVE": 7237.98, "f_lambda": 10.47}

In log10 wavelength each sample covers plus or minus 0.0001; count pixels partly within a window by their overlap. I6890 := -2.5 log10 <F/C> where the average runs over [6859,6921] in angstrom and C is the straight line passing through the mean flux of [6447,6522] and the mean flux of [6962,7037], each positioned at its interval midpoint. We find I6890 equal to 0.19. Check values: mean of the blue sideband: 10.3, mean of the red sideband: 10.9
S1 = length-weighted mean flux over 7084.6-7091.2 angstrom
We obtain 9.91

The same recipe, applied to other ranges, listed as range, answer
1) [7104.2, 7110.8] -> 10.1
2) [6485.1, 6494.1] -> 10.2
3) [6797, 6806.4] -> 9.07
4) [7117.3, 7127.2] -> 10.2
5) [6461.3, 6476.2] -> 10.2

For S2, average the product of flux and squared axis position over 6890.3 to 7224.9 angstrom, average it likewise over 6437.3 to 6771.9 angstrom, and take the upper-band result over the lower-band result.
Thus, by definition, 1.16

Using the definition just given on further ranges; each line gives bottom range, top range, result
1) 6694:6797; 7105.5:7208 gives 1.20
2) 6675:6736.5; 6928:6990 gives 1.21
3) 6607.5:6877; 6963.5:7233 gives 1.23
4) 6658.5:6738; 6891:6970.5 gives 1.12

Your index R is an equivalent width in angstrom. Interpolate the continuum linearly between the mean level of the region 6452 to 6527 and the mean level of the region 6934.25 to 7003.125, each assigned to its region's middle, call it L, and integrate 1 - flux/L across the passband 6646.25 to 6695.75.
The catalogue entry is 3.0 angstrom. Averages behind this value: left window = 10.4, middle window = 9.85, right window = 10.7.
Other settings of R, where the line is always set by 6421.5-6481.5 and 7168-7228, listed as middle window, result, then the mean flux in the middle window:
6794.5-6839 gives 5.00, 8.97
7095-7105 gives 0.28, 9.88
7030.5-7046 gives -2.42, 11.7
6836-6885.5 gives 6.69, 8.75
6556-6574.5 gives -2.39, 11.4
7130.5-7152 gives 2.14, 9.16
